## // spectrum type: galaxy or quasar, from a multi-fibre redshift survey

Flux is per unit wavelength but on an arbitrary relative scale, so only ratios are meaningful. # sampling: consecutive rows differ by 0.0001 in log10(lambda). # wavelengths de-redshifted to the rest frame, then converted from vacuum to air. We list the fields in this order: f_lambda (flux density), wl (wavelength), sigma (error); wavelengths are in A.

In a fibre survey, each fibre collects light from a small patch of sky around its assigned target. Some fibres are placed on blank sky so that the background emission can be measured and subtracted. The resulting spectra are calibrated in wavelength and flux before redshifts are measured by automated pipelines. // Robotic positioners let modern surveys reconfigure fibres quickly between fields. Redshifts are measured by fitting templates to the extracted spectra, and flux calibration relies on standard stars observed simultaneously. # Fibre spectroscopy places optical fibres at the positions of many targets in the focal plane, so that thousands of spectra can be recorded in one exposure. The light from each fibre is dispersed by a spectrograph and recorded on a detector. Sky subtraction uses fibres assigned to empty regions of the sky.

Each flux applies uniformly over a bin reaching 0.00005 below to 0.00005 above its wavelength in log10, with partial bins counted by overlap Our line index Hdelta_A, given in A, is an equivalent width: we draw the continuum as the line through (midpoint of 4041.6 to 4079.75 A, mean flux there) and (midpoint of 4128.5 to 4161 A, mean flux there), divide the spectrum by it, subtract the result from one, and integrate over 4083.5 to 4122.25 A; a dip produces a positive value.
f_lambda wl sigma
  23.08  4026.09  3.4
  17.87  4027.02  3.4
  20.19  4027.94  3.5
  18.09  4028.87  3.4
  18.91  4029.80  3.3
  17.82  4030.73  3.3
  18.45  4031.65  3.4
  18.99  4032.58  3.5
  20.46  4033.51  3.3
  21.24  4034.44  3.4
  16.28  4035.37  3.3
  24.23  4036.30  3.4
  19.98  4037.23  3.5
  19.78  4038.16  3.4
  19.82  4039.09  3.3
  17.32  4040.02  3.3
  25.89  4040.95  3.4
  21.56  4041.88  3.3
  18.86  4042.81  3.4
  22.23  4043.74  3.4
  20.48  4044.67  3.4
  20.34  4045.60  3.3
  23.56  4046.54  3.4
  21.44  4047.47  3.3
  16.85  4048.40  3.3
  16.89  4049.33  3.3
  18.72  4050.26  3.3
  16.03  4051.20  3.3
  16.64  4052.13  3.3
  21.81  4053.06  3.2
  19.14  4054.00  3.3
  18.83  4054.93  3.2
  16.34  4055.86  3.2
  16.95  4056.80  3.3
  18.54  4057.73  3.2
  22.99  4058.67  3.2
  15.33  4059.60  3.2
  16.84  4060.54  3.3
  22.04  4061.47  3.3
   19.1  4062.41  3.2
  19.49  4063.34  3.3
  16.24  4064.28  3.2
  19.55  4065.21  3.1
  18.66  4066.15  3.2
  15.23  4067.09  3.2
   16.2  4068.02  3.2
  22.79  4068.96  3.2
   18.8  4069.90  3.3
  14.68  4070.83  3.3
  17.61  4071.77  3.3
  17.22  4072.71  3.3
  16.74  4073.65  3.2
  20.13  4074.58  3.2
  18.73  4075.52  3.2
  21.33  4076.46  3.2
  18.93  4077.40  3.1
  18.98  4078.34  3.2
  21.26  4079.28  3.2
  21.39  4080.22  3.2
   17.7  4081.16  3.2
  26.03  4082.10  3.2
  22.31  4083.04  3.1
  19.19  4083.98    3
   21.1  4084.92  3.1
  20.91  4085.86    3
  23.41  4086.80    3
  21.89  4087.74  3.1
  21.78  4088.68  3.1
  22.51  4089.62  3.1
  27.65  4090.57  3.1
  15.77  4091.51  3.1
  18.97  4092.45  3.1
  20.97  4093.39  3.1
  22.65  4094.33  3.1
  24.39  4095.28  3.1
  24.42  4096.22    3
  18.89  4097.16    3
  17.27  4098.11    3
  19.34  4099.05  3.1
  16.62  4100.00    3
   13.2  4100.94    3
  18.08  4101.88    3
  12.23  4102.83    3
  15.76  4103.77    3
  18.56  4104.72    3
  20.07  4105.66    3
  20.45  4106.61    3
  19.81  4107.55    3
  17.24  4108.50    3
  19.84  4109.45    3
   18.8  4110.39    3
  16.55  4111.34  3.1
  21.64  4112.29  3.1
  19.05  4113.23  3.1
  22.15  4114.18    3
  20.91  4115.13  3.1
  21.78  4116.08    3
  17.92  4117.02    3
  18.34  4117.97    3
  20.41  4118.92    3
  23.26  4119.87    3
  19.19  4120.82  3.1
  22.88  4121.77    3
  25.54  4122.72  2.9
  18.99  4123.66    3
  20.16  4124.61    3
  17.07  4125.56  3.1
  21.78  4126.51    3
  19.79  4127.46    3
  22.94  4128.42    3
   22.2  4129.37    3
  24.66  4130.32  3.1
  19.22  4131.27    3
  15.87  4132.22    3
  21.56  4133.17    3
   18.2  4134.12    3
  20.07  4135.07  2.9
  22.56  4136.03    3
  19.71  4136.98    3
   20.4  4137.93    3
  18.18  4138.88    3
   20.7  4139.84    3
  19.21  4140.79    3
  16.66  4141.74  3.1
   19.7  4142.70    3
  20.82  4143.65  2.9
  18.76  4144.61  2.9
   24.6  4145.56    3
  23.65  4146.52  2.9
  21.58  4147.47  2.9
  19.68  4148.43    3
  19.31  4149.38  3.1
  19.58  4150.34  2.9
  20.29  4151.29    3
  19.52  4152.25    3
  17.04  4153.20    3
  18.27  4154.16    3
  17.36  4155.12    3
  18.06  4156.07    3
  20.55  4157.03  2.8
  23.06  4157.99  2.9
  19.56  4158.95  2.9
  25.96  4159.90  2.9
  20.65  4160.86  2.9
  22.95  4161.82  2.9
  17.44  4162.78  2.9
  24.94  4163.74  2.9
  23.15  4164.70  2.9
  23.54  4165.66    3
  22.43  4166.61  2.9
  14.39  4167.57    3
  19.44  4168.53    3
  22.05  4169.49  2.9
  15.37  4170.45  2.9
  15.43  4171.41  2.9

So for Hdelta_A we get -0.7 A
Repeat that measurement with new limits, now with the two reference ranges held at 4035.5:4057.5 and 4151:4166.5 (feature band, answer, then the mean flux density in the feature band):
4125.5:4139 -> 0.1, 20.4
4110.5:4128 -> 0.0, 20.4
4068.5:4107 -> 0.6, 19.8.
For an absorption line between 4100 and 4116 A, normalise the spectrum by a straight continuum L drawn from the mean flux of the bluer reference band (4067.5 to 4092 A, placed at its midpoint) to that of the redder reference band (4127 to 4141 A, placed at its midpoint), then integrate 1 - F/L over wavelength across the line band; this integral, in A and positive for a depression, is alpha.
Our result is 1.5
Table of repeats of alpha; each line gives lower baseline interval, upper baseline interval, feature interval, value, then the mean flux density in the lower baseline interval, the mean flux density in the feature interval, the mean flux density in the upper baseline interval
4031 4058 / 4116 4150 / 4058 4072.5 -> 1.0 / 19.6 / 18.3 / 20.5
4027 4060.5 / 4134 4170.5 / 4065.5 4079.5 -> 0.9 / 19.4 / 18.4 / 20.3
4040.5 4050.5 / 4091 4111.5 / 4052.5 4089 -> 0.7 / 20.7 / 19.4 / 18.7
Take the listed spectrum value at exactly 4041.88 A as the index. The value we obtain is 21.56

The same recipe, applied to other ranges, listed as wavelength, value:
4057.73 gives 18.54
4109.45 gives 19.84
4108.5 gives 17.24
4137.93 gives 20.4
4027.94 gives 20.19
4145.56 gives 24.6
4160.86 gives 20.65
